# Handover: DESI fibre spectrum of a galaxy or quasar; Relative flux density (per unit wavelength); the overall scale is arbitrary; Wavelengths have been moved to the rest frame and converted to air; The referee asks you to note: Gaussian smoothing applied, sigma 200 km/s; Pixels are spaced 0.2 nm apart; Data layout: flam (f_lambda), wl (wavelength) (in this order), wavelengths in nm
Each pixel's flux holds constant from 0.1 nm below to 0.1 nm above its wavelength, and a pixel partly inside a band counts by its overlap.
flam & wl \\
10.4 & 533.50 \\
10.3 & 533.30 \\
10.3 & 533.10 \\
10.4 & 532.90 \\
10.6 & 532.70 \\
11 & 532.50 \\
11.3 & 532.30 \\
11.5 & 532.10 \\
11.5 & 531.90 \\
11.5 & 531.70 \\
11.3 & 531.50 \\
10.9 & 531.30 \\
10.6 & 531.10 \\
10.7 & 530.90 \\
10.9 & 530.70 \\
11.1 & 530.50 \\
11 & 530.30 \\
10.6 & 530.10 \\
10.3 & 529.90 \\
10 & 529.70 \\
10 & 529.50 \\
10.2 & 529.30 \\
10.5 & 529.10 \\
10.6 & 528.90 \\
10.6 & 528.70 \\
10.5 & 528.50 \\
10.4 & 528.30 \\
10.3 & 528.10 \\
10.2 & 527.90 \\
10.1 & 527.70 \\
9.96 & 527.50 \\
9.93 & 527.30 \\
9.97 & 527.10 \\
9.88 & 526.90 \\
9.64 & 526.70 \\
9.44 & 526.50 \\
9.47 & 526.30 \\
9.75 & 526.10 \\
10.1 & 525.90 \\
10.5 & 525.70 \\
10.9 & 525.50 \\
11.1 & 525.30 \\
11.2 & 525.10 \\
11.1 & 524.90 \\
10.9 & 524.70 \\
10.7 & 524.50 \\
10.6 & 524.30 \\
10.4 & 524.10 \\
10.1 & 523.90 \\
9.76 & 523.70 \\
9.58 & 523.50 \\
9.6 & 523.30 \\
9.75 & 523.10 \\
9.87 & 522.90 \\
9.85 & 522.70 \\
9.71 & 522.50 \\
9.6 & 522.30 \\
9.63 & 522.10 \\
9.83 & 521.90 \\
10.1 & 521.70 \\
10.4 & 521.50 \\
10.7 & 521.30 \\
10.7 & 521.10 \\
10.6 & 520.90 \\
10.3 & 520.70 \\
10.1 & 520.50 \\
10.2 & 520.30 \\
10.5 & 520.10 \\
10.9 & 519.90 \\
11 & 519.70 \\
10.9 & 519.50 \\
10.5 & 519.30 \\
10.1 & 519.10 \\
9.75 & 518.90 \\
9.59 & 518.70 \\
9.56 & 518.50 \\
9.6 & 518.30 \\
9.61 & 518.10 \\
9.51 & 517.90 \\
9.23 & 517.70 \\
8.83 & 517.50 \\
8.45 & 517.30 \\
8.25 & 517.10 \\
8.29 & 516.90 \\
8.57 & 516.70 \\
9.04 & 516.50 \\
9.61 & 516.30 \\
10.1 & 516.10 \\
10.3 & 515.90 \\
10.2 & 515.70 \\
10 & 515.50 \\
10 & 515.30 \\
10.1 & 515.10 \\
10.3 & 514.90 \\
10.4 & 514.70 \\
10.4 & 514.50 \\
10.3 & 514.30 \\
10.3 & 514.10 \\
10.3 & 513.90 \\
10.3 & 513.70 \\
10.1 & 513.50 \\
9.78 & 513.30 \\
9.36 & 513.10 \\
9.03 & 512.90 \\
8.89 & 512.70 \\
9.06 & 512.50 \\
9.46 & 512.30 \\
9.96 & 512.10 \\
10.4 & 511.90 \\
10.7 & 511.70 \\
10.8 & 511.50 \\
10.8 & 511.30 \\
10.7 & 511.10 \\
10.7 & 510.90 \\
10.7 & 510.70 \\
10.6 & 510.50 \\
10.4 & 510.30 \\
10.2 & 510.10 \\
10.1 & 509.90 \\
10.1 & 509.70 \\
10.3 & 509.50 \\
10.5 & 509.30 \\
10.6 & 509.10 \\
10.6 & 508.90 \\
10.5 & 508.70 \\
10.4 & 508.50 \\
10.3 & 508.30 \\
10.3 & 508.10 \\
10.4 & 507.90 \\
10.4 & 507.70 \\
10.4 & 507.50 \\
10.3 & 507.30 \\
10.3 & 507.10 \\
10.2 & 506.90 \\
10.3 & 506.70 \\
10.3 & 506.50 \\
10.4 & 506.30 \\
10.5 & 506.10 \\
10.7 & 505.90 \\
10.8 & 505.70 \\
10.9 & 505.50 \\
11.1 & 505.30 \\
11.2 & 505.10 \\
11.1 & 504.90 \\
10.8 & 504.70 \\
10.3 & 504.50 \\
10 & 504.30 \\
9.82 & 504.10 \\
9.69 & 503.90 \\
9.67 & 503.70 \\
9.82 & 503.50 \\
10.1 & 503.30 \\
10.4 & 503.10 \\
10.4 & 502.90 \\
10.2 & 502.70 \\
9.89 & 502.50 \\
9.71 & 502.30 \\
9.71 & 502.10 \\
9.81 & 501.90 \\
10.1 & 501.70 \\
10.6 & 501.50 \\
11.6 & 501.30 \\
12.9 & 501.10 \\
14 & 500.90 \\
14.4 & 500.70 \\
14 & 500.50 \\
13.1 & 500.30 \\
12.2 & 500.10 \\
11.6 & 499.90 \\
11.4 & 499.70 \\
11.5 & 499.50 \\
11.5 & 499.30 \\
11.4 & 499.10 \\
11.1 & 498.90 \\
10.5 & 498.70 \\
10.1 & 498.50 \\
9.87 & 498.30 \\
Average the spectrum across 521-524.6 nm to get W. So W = 10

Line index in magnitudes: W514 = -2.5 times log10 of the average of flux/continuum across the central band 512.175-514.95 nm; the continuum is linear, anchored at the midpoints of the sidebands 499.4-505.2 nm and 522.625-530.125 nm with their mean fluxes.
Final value 0.085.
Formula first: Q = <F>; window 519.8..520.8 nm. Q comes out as 10.4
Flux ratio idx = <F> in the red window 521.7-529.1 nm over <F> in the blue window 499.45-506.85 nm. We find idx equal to 0.93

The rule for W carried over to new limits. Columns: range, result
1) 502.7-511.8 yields 10.4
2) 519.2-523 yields 10.3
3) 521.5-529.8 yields 10.2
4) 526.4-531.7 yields 10.4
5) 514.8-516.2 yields 10.1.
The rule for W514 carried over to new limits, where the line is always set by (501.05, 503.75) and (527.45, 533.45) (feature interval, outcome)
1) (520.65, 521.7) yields 0.003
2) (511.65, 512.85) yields 0.082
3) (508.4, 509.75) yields -0.005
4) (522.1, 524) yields 0.086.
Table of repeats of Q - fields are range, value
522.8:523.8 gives 9.71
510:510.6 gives 10.4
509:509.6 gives 10.5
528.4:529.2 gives 10.6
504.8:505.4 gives 11.1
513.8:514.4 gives 10.3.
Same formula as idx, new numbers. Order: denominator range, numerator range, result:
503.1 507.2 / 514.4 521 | 0.95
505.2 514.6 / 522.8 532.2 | 1.01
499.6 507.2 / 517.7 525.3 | 0.93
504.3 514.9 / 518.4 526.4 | 0.99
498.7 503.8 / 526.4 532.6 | 0.94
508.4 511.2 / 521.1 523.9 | 0.95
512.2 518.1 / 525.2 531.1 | 1.07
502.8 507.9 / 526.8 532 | 1.01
